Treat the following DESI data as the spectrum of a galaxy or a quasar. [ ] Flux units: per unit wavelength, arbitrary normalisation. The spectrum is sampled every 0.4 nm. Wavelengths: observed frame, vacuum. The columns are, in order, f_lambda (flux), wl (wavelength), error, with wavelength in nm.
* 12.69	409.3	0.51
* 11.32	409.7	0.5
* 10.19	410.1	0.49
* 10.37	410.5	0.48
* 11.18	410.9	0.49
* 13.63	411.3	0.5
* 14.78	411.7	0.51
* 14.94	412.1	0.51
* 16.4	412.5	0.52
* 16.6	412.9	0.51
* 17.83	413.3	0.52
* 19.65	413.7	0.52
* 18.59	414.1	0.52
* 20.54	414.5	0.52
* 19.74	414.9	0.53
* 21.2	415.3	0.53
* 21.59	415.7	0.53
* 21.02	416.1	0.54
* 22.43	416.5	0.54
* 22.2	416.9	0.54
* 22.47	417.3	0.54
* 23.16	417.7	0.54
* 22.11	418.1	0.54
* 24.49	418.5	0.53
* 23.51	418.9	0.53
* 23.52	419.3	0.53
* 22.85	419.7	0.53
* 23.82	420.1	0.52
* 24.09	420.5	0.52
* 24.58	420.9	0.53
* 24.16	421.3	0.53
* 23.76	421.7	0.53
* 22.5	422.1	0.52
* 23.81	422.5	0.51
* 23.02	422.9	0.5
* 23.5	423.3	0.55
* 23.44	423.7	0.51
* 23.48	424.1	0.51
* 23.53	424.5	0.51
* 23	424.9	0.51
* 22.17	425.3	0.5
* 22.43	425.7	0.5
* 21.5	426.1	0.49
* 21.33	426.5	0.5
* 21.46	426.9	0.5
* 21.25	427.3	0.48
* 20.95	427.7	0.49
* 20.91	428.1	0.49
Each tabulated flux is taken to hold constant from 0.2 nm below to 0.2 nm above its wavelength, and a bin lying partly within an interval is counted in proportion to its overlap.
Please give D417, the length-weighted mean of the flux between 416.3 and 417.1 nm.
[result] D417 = 22.3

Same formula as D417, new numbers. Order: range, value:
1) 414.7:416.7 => 21.2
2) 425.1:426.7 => 21.9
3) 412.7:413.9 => 18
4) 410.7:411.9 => 13.2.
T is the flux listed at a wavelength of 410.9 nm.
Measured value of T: 11.18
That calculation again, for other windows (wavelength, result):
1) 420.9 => 24.58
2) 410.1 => 10.19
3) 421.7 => 23.76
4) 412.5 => 16.4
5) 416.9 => 22.2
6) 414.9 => 19.74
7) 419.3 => 23.52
